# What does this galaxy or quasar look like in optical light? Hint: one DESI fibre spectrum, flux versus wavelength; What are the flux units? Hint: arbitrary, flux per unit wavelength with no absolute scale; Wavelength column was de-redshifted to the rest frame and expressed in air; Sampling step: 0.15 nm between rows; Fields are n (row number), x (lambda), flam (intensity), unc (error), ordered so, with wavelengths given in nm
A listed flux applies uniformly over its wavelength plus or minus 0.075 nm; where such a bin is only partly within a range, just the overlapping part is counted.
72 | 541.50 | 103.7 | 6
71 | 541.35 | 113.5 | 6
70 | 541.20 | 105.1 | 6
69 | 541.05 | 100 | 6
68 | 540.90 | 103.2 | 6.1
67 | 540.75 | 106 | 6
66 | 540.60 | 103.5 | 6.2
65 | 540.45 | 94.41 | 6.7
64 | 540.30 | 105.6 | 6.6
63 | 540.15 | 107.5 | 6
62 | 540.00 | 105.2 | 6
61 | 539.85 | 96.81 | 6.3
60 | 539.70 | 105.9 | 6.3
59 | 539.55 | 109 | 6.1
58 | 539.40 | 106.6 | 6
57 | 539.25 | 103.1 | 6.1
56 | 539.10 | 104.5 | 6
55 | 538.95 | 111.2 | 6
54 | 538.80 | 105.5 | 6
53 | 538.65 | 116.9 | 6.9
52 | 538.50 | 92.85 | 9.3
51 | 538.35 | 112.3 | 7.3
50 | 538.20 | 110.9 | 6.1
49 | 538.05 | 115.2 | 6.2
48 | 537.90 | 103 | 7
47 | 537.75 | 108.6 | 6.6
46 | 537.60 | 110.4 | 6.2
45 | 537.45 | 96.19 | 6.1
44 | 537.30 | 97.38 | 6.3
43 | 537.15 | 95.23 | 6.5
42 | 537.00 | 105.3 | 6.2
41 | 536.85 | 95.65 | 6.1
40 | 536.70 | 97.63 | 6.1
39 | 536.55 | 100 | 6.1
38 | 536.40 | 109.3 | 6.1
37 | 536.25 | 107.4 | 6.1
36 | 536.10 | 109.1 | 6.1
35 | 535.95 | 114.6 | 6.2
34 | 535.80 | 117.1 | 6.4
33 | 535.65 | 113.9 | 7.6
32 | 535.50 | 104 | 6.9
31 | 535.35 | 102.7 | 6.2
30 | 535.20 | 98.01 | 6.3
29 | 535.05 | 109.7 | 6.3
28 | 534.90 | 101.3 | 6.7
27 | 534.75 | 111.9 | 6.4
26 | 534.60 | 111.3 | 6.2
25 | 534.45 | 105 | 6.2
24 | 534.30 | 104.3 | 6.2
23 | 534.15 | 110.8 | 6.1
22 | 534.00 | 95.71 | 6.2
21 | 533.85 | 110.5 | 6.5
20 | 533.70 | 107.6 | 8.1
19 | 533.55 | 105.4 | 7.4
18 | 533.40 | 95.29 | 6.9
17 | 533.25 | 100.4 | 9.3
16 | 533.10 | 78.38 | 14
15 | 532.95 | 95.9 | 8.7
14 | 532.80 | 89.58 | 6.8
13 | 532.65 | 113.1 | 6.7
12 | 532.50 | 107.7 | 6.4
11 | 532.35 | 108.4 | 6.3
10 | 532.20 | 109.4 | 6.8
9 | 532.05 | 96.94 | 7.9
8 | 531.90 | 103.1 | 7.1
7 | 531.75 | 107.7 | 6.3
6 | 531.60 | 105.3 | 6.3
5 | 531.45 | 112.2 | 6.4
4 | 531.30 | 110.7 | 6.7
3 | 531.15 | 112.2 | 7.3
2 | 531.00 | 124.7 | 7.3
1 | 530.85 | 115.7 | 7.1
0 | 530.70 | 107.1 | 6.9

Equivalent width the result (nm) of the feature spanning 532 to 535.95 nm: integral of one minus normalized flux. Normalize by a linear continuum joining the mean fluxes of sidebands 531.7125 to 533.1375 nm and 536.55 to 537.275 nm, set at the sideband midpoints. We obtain -0.15 nm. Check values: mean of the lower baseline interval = 101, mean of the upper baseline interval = 98.5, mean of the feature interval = 104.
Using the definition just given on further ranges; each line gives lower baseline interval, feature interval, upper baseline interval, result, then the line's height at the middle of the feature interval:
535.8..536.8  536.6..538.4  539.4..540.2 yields 0.04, 106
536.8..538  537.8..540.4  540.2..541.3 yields -0.10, 102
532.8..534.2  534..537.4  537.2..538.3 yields -0.09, 103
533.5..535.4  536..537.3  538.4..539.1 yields 0.05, 106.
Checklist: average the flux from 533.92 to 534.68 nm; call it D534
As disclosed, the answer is 105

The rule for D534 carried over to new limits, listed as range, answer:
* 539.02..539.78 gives 106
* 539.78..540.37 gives 104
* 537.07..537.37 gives 96.4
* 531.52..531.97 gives 105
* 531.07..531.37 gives 112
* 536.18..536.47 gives 108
